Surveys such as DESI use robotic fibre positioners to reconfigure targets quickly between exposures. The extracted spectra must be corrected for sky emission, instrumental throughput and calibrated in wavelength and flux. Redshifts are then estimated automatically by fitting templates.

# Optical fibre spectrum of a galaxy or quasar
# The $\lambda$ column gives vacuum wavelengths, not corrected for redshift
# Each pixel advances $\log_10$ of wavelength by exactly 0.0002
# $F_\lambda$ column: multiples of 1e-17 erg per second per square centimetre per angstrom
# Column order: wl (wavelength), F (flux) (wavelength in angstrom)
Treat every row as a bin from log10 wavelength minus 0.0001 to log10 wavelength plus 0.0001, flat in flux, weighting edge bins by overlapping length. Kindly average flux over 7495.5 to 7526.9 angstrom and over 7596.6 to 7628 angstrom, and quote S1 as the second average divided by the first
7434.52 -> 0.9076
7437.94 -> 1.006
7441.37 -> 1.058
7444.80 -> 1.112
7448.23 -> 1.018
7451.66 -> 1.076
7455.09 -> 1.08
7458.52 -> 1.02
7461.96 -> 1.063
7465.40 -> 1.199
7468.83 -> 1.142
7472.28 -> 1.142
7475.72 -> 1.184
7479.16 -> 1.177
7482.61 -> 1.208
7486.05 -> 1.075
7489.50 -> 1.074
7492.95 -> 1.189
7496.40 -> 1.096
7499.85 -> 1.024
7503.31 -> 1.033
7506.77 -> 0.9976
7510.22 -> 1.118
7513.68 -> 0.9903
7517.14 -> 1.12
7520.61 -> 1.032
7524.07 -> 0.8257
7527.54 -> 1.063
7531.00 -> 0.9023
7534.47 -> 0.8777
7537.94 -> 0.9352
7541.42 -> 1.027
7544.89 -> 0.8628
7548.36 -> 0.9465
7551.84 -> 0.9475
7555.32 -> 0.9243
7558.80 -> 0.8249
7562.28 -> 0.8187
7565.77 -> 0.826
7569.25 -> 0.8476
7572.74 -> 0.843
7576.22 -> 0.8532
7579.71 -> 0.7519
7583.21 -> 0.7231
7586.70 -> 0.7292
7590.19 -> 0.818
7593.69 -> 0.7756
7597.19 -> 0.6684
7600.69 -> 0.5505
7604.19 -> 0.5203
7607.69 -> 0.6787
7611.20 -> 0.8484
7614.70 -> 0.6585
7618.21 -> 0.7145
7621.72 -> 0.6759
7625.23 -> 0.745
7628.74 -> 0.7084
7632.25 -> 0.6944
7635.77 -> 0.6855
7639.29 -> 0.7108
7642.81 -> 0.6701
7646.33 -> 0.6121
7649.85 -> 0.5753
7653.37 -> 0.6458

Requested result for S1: 0.7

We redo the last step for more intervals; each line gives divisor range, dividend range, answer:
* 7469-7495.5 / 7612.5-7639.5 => 0.61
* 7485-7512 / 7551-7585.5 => 0.77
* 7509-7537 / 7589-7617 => 0.70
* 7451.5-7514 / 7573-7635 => 0.65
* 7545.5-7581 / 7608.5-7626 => 0.84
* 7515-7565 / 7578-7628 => 0.75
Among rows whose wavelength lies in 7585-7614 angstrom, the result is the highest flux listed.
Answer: 0.8484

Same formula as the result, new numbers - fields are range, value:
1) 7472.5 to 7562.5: 1.208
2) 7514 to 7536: 1.12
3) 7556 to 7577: 0.8532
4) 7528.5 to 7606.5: 1.027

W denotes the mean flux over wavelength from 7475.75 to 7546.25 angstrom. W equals 1.04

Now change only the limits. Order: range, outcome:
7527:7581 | 0.888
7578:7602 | 0.719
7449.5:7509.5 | 1.1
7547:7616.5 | 0.776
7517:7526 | 0.971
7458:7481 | 1.14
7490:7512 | 1.08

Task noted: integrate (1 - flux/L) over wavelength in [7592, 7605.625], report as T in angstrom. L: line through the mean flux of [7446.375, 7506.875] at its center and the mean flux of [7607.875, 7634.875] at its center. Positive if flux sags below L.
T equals 2.6 angstrom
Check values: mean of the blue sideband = 1.1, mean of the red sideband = 0.717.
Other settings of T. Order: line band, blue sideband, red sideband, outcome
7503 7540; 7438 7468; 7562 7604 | -3.3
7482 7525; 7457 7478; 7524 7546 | -1.4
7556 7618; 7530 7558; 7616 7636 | 4.5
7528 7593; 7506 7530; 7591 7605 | -3.3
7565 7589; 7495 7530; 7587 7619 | -0.2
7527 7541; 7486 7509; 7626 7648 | 0.4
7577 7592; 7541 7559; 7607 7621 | 1.0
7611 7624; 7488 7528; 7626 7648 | 0.5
